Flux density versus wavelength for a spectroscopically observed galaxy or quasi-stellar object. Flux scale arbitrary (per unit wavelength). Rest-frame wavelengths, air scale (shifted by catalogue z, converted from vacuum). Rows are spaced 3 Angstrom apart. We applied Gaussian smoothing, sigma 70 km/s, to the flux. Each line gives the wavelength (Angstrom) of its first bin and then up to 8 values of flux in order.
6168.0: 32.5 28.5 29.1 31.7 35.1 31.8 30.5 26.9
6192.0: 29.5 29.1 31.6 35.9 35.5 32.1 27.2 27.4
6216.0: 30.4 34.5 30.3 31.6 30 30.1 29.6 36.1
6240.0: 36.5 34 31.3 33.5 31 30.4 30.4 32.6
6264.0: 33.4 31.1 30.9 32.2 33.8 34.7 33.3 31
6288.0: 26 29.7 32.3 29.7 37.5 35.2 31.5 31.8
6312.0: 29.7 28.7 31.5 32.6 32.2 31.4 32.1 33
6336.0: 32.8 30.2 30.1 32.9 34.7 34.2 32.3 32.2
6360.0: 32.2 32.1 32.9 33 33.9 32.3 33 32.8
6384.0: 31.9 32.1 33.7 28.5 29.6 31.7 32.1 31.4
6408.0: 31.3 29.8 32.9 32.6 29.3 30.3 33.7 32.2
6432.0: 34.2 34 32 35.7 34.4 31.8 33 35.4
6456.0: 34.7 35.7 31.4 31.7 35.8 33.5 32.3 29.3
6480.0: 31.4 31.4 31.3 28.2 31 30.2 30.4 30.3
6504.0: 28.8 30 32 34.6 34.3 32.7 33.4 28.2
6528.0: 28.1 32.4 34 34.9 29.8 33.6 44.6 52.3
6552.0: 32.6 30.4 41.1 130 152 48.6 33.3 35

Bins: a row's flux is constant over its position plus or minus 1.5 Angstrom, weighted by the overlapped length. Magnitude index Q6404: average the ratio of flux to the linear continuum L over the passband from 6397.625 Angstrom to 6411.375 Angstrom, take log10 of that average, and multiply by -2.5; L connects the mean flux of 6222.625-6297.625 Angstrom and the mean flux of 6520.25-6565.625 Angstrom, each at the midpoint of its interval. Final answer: 0.28 mag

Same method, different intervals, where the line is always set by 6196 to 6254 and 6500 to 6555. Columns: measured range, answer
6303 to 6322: 0.04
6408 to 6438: 0.03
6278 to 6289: 0.03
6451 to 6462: -0.04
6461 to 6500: 0.07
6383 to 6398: 0.06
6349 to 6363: 0.00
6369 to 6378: -0.01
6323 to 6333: 0.02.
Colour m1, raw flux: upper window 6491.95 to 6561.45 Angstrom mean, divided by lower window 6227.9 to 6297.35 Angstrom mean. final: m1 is 1.14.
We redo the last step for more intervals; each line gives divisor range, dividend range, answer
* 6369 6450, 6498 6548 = 1.02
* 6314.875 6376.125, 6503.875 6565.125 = 1.36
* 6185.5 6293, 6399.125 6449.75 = 1.03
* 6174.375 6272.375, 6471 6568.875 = 1.27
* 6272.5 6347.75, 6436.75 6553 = 1.04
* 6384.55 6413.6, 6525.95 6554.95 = 1.13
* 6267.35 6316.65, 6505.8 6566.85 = 1.42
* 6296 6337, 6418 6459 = 1.03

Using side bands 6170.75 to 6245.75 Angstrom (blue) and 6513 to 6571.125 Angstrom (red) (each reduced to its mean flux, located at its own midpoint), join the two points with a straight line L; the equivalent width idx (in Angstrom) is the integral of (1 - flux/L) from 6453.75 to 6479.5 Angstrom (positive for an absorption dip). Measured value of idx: 6.0 Angstrom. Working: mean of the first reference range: 31.4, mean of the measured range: 33.1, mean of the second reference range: 46.4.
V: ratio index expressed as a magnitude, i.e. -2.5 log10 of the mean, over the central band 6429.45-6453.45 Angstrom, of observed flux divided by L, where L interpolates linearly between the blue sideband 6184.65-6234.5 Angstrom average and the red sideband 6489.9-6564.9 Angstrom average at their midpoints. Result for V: 0.14 mag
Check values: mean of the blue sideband 30.7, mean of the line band 33.7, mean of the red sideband 41.1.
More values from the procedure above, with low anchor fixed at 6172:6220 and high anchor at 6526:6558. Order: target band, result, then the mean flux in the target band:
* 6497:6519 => 0.111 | 31.6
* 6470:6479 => 0.098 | 31.6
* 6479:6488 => 0.116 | 31.2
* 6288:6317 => 0.032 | 31.5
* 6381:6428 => 0.075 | 31.4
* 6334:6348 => 0.034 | 31.9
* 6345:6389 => 0.013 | 32.8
